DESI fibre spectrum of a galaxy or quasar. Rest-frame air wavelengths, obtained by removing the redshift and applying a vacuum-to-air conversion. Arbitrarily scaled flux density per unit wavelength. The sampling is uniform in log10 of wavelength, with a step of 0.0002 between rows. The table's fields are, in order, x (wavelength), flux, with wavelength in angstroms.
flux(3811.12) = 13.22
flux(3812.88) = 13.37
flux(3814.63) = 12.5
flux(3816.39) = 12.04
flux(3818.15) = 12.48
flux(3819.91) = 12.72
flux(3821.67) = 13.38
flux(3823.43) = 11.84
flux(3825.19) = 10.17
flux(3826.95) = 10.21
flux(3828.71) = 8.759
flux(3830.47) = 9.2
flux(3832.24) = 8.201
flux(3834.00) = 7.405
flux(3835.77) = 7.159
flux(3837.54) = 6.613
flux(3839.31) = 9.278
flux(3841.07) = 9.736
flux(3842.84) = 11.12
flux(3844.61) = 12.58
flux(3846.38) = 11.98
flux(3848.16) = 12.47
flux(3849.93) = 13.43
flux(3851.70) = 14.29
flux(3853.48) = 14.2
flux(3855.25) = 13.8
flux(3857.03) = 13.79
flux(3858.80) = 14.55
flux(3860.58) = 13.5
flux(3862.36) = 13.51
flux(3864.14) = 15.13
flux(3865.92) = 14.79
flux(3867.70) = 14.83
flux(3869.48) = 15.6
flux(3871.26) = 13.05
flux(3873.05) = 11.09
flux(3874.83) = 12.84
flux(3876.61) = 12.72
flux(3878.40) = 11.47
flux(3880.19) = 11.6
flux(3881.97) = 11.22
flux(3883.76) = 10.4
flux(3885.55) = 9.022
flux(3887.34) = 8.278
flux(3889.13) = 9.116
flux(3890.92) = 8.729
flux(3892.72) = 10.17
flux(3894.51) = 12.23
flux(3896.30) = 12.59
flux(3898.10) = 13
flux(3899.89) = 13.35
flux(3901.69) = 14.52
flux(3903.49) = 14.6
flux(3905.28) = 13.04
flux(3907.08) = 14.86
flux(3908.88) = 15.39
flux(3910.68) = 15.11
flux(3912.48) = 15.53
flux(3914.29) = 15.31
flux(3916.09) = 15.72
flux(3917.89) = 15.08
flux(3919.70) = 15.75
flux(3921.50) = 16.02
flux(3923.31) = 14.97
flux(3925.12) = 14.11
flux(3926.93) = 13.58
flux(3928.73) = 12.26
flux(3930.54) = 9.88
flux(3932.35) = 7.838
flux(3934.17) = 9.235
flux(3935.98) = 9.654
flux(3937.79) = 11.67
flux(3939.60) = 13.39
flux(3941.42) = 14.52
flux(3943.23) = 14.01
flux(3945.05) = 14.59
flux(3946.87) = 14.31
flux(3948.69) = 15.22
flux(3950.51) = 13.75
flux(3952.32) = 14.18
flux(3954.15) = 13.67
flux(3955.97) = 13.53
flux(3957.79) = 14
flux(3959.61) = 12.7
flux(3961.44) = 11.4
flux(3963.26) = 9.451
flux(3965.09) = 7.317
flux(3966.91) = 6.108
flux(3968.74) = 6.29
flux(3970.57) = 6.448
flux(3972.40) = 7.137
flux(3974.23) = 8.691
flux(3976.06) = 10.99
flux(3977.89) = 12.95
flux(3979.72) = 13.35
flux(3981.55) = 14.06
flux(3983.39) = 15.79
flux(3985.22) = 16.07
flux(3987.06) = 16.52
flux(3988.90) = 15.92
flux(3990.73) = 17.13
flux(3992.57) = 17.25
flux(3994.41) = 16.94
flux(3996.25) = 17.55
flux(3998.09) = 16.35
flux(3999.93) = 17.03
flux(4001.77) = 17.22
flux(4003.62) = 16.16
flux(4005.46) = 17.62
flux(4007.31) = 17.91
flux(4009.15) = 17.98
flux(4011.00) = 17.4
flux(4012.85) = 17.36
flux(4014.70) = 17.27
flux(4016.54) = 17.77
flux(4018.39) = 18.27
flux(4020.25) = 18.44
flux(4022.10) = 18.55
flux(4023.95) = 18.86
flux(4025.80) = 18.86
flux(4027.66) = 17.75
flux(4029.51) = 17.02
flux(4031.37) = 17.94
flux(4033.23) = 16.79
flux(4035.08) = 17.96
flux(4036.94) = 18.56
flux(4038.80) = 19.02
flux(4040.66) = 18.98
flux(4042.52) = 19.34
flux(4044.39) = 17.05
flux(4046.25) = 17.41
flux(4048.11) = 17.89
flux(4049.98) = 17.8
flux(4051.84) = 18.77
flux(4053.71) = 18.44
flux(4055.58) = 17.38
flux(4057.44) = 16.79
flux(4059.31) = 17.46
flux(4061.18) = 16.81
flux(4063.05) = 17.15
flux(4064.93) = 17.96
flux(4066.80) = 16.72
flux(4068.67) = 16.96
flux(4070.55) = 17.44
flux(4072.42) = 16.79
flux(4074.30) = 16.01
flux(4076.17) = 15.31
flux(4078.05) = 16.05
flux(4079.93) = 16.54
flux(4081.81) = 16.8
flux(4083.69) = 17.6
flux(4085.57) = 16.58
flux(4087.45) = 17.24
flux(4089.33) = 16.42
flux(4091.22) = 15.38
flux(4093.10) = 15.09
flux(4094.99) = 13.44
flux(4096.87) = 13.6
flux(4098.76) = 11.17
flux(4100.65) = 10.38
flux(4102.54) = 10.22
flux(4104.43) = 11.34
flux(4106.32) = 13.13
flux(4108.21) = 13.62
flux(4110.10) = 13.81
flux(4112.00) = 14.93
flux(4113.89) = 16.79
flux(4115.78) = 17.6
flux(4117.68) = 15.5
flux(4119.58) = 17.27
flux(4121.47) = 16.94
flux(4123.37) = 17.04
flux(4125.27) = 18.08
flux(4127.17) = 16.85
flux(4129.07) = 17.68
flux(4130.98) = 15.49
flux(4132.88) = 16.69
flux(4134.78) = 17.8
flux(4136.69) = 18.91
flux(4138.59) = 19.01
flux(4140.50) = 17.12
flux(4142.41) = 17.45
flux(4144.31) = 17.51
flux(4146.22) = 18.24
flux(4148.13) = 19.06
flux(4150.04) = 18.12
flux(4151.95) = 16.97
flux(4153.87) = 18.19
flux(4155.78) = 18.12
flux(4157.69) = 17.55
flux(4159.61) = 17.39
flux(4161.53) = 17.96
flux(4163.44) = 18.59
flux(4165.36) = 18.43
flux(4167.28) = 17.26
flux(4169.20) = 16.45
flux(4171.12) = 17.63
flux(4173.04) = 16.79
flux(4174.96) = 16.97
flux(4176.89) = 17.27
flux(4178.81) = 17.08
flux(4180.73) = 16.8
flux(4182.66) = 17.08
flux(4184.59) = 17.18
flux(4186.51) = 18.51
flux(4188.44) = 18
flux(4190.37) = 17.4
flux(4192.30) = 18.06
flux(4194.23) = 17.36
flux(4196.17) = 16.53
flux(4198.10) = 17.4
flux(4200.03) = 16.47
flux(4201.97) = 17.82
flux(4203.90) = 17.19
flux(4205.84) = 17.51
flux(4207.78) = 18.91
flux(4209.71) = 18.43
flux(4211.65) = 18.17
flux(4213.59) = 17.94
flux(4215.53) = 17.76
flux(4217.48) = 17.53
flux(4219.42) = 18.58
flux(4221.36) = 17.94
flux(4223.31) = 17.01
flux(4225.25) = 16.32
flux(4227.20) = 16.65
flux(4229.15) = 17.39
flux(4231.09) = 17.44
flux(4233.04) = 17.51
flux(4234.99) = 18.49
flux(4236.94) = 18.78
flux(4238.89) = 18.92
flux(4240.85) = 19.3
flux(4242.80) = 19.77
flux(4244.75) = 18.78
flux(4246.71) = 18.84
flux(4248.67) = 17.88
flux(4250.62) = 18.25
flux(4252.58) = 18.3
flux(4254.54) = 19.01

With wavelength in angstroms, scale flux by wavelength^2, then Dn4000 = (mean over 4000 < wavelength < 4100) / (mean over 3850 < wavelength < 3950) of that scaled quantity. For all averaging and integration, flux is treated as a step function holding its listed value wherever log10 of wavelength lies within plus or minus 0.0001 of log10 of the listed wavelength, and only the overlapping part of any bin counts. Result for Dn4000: 1.41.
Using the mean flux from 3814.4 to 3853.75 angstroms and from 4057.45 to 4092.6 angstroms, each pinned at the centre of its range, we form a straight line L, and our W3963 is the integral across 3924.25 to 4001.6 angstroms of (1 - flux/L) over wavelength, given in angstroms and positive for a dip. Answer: 6.6 angstroms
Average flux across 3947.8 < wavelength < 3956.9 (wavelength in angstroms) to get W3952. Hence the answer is 14.1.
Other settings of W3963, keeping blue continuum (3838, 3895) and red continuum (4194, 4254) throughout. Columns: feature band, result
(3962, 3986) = 6.2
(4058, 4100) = -1.4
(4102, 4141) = 0.6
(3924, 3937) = 2.1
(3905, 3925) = -3.5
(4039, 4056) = -3.5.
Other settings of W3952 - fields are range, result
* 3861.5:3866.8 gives 14.5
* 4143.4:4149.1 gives 18.3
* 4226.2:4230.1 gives 17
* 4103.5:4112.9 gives 13.4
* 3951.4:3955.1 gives 13.9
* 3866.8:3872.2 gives 14.5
